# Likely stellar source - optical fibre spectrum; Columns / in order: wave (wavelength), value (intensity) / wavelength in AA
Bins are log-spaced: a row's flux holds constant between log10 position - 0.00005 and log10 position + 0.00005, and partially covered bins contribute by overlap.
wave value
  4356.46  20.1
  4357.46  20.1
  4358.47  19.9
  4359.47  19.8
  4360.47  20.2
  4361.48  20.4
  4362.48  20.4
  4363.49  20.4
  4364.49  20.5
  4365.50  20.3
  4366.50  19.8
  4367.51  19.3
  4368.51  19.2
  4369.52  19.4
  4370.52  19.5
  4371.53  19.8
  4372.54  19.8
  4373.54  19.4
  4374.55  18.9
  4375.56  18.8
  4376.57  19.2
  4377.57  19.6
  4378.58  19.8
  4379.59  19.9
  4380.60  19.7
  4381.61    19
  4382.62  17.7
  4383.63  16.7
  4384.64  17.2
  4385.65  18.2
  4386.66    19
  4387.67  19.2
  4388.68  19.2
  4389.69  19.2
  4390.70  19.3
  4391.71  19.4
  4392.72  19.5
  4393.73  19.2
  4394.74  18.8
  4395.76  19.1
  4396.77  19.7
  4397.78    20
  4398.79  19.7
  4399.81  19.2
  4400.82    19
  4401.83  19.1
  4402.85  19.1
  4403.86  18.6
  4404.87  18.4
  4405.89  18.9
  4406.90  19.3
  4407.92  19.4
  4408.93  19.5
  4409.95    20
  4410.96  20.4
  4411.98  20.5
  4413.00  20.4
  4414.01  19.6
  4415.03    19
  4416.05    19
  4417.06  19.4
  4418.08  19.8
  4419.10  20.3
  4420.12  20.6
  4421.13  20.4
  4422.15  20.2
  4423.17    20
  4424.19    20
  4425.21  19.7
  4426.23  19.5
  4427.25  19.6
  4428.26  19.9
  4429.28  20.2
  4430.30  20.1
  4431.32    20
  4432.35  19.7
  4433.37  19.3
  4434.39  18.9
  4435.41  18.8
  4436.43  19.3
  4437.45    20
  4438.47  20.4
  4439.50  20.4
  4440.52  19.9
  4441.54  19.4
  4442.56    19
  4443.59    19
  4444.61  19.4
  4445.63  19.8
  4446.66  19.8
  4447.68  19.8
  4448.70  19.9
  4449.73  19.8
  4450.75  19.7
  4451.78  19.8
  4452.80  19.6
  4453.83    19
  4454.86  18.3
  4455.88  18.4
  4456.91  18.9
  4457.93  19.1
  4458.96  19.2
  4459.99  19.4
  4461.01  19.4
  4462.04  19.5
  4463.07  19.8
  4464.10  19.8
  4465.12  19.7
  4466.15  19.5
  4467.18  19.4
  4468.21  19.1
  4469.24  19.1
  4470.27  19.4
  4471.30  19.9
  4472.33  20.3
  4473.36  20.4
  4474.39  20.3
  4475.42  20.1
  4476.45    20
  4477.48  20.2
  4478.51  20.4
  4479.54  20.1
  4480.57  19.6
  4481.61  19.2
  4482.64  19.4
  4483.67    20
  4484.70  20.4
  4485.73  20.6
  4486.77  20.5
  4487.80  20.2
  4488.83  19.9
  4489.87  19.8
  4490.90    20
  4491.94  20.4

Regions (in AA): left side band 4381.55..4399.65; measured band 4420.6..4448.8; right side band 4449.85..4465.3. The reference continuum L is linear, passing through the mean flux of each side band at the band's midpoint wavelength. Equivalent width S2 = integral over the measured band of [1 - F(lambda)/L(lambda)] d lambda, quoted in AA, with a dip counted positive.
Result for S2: -0.81 AA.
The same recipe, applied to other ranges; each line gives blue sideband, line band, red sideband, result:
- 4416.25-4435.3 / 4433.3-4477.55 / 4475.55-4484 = 0.7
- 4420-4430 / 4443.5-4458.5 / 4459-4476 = 0.3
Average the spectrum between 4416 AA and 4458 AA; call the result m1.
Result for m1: 19.6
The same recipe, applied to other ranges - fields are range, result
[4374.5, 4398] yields 19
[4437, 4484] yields 19.6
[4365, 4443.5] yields 19.4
